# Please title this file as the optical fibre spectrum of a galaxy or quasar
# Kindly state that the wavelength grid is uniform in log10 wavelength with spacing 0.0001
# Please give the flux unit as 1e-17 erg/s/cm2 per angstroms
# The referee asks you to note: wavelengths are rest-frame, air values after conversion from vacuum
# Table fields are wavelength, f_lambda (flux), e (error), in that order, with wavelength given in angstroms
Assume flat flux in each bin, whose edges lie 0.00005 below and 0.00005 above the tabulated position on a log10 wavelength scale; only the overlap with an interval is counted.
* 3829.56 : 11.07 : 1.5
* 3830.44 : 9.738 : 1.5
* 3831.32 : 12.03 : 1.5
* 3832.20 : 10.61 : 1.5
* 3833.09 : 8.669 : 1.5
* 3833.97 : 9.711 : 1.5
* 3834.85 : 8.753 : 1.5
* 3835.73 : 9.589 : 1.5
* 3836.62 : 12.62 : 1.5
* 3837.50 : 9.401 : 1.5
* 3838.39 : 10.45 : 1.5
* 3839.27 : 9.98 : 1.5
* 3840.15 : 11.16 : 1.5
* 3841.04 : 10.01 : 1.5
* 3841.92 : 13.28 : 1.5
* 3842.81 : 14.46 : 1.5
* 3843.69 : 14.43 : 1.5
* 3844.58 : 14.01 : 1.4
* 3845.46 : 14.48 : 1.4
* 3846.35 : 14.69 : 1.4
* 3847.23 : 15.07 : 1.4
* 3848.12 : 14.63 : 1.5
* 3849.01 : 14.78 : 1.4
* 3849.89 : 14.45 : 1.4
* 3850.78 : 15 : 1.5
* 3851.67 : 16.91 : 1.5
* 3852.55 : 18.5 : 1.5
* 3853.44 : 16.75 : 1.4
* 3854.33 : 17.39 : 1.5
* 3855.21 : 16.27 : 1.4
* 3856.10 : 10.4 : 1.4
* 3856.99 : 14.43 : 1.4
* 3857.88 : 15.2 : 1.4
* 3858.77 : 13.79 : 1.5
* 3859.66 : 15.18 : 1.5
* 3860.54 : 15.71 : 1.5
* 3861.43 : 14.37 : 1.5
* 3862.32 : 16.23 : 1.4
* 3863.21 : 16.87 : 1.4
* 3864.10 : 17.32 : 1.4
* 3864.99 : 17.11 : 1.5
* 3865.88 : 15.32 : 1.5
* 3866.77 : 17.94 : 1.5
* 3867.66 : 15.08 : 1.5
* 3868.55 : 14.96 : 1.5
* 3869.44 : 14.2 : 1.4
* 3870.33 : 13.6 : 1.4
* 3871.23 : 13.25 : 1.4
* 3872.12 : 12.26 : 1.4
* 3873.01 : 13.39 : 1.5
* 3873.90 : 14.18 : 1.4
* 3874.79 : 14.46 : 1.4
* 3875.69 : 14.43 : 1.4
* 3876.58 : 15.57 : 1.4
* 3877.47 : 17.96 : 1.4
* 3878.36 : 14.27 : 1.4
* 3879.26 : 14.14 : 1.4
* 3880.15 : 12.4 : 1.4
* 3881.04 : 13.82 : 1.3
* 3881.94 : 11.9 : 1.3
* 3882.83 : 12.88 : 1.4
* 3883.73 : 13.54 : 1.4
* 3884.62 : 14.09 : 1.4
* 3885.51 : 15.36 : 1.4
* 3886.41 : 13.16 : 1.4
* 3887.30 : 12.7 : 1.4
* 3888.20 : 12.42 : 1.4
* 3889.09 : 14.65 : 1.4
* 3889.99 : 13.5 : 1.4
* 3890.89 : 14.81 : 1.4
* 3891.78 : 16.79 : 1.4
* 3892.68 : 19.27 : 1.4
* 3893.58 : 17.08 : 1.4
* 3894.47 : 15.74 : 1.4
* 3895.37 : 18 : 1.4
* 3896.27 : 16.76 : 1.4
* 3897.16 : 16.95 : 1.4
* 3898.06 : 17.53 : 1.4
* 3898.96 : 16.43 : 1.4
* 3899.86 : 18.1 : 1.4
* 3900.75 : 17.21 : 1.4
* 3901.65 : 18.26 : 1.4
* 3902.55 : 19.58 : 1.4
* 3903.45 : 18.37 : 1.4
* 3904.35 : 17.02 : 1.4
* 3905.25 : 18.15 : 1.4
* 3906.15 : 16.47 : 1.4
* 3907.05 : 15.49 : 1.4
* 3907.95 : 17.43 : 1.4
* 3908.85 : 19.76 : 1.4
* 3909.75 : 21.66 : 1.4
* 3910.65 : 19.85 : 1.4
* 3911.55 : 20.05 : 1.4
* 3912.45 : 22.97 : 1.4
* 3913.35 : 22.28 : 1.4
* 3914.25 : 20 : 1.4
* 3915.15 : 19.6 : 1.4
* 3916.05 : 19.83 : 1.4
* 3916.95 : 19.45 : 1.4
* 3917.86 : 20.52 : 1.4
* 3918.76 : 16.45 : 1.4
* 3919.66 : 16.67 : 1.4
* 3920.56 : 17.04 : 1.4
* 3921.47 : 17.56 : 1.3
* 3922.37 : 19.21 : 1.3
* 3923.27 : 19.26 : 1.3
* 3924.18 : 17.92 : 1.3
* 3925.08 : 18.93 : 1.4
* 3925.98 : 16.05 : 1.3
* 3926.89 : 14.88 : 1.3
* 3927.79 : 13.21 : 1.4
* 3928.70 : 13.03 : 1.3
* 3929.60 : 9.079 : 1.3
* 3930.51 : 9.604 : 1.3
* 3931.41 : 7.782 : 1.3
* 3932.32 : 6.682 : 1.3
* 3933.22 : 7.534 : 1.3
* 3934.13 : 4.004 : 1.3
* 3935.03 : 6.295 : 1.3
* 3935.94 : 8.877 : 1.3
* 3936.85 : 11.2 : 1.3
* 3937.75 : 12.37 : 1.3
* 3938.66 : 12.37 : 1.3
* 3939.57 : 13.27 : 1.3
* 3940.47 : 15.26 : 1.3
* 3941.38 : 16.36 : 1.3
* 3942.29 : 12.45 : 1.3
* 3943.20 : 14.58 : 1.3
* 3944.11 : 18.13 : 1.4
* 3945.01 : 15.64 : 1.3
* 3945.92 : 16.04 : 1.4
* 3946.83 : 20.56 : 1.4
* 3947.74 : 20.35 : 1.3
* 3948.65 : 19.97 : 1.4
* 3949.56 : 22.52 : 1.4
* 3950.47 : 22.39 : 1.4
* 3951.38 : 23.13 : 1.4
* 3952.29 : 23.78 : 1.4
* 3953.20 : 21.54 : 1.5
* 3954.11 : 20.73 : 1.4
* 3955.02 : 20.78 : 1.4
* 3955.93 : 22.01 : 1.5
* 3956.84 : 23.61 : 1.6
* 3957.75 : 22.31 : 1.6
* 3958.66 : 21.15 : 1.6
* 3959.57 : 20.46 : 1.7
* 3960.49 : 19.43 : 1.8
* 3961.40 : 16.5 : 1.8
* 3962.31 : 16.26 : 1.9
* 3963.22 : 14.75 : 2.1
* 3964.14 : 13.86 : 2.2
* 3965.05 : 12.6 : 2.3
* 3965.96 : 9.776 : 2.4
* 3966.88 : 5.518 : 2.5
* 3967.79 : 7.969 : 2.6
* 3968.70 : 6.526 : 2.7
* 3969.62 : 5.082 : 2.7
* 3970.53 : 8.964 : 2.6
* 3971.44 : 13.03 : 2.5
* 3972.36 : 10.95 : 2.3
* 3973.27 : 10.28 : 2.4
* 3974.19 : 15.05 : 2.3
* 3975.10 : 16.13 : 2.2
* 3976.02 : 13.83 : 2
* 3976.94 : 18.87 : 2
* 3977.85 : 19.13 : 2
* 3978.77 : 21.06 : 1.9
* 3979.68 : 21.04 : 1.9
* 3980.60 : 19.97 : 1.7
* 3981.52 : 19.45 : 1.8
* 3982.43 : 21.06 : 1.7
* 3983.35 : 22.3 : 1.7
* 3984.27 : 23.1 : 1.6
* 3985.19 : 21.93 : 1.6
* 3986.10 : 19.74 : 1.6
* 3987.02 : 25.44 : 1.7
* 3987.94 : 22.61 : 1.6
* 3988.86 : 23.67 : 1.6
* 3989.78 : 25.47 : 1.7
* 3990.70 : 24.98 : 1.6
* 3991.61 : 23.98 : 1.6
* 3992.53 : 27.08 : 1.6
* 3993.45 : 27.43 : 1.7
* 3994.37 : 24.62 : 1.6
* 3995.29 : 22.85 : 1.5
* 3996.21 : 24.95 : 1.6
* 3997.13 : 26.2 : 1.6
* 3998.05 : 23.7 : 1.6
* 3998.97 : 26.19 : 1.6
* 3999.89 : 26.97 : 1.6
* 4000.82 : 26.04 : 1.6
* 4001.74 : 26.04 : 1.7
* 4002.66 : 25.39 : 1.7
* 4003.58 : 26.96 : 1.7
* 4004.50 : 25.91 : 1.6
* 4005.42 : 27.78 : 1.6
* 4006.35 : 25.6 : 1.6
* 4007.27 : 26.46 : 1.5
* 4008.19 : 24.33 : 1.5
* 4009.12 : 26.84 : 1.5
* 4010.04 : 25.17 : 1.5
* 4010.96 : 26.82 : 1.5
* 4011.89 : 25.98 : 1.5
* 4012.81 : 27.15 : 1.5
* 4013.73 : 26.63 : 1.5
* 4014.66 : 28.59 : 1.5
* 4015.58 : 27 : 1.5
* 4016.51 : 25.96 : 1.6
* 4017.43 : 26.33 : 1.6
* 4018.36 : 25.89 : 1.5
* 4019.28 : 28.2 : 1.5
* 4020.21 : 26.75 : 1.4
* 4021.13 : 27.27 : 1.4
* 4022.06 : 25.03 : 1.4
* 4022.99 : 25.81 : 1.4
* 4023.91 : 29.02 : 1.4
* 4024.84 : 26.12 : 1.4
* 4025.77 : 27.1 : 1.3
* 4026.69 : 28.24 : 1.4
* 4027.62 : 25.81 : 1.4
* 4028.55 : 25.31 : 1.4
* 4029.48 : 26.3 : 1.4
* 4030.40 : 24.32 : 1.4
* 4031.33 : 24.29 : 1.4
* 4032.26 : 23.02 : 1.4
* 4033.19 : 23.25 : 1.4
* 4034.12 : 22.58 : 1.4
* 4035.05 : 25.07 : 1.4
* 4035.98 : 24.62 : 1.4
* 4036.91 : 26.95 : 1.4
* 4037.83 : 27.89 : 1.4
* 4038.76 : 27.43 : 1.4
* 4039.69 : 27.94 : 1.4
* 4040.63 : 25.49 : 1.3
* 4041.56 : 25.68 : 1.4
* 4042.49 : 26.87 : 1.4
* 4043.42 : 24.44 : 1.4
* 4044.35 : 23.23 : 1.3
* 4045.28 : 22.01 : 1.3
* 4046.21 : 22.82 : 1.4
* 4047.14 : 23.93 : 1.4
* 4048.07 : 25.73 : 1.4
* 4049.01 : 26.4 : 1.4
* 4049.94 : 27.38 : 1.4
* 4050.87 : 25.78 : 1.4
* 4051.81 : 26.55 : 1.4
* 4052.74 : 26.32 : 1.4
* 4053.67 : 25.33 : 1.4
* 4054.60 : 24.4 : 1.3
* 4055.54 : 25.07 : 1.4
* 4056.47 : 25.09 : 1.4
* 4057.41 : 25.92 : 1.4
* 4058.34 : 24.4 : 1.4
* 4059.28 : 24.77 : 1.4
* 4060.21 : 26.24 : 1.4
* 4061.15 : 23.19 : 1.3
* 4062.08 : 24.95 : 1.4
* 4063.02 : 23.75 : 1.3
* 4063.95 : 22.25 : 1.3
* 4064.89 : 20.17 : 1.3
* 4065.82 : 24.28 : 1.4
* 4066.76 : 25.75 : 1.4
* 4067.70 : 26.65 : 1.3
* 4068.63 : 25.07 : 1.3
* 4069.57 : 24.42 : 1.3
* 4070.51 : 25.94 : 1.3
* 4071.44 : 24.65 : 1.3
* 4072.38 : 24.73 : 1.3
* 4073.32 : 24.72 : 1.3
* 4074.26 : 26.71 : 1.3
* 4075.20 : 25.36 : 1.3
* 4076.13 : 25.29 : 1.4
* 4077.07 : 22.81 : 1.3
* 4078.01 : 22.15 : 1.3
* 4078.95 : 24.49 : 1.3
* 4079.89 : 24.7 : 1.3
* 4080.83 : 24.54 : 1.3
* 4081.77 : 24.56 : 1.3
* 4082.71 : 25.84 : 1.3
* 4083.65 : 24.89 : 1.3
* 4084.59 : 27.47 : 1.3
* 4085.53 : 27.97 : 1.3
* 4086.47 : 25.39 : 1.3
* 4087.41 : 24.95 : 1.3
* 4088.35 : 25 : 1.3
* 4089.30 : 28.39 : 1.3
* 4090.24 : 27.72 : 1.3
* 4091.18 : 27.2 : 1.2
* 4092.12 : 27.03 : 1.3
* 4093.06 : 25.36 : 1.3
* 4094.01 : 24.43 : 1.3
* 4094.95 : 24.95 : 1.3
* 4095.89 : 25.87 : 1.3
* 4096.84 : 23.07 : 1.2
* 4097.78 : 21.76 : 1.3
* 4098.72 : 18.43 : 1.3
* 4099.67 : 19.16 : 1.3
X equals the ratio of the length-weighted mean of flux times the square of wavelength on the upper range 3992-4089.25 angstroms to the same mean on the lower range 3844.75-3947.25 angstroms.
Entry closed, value 1.78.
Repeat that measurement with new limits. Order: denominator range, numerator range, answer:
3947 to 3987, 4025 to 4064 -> 1.50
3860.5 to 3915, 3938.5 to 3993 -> 1.16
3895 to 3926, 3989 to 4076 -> 1.47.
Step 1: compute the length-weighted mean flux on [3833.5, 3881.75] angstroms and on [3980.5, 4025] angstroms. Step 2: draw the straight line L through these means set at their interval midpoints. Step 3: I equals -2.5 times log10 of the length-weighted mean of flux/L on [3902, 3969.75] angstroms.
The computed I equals 0.22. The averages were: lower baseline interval 14.1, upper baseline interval 25.3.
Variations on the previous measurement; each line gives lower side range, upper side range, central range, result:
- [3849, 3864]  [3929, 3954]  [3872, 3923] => -0.11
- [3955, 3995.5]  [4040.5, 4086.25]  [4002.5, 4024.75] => -0.25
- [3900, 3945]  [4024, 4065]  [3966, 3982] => 0.41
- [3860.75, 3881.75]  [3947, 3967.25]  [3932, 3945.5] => 0.47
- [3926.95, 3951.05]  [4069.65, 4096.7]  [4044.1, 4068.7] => -0.07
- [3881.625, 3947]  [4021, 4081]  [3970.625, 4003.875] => -0.05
